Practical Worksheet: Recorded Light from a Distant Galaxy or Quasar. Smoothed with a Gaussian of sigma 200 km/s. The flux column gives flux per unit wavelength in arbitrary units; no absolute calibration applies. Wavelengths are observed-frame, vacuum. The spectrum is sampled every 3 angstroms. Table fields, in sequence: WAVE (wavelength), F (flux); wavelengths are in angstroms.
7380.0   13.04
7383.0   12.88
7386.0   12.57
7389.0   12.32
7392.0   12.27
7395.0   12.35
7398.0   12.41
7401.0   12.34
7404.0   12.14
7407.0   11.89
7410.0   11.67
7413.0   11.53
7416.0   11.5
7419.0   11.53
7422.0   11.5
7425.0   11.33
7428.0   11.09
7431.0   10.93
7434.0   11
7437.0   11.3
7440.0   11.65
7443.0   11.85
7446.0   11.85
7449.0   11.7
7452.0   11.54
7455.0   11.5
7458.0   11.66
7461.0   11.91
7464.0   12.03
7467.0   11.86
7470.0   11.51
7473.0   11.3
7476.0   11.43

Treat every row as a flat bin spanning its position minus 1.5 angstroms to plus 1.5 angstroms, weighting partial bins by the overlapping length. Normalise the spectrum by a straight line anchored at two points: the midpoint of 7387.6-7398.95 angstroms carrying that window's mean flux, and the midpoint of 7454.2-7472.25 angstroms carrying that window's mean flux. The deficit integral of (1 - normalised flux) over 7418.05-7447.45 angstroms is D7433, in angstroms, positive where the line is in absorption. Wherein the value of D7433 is 1.46 angstroms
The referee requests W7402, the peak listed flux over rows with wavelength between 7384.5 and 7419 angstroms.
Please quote 12.57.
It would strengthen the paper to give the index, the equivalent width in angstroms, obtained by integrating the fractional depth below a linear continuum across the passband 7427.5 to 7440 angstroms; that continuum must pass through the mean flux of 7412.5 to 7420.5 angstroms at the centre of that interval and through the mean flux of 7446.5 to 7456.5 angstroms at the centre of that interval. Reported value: 0.4 angstroms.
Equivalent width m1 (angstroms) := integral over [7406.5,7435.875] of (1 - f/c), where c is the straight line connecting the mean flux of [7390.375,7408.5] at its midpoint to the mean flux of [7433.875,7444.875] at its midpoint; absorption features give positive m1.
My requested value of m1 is 1.2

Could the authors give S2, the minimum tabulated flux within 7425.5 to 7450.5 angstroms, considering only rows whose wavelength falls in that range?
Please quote 10.93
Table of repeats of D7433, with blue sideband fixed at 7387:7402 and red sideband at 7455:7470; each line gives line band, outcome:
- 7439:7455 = 0.29 angstroms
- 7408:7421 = 0.66 angstroms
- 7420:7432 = 0.85 angstroms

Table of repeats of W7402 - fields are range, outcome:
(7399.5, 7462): 12.34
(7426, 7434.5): 11.09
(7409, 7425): 11.67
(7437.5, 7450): 11.85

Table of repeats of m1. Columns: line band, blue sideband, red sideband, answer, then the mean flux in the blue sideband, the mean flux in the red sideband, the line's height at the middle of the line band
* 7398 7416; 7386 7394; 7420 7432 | -0.14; 12.3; 11.2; 11.8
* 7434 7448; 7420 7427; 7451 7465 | -0.03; 11.4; 11.7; 11.6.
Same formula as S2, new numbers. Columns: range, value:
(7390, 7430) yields 11.09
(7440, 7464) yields 11.5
